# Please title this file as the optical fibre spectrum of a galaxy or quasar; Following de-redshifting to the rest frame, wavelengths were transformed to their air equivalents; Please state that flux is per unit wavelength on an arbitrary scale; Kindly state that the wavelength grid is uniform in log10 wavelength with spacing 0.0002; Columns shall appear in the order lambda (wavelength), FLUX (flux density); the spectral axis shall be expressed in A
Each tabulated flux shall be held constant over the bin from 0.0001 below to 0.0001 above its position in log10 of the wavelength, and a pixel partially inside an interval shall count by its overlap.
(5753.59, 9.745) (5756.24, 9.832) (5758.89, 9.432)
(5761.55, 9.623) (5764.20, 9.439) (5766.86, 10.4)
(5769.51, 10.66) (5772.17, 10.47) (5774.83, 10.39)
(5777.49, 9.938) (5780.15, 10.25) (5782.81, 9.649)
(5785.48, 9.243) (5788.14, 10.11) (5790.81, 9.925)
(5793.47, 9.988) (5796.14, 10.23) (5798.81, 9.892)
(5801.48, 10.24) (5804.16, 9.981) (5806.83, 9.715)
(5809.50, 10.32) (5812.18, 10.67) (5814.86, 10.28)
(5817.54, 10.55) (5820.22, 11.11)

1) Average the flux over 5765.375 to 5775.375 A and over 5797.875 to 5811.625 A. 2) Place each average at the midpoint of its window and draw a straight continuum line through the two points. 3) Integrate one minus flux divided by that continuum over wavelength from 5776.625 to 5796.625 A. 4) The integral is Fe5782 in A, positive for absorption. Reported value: 0.7 A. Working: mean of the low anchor 10.5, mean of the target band 9.91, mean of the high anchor 10.1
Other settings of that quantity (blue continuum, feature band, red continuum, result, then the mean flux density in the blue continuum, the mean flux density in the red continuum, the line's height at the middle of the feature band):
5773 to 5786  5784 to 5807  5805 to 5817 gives 0.4 A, 9.95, 10.3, 10.1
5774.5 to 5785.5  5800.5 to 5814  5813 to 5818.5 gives 0.2 A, 9.92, 10.4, 10.3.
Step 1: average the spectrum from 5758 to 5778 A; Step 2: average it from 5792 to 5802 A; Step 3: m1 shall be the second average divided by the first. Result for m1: 1.00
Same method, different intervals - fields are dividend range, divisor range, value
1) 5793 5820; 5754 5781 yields 1.02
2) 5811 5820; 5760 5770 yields 1.06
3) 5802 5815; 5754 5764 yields 1.06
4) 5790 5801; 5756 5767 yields 1.04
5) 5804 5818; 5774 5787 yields 1.04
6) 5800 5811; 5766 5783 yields 0.98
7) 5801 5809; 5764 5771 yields 0.97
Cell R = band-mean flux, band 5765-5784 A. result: 10.2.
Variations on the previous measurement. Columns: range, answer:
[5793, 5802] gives 10.1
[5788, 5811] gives 10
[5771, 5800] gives 10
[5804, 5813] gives 10.2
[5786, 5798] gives 10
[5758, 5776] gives 10.1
